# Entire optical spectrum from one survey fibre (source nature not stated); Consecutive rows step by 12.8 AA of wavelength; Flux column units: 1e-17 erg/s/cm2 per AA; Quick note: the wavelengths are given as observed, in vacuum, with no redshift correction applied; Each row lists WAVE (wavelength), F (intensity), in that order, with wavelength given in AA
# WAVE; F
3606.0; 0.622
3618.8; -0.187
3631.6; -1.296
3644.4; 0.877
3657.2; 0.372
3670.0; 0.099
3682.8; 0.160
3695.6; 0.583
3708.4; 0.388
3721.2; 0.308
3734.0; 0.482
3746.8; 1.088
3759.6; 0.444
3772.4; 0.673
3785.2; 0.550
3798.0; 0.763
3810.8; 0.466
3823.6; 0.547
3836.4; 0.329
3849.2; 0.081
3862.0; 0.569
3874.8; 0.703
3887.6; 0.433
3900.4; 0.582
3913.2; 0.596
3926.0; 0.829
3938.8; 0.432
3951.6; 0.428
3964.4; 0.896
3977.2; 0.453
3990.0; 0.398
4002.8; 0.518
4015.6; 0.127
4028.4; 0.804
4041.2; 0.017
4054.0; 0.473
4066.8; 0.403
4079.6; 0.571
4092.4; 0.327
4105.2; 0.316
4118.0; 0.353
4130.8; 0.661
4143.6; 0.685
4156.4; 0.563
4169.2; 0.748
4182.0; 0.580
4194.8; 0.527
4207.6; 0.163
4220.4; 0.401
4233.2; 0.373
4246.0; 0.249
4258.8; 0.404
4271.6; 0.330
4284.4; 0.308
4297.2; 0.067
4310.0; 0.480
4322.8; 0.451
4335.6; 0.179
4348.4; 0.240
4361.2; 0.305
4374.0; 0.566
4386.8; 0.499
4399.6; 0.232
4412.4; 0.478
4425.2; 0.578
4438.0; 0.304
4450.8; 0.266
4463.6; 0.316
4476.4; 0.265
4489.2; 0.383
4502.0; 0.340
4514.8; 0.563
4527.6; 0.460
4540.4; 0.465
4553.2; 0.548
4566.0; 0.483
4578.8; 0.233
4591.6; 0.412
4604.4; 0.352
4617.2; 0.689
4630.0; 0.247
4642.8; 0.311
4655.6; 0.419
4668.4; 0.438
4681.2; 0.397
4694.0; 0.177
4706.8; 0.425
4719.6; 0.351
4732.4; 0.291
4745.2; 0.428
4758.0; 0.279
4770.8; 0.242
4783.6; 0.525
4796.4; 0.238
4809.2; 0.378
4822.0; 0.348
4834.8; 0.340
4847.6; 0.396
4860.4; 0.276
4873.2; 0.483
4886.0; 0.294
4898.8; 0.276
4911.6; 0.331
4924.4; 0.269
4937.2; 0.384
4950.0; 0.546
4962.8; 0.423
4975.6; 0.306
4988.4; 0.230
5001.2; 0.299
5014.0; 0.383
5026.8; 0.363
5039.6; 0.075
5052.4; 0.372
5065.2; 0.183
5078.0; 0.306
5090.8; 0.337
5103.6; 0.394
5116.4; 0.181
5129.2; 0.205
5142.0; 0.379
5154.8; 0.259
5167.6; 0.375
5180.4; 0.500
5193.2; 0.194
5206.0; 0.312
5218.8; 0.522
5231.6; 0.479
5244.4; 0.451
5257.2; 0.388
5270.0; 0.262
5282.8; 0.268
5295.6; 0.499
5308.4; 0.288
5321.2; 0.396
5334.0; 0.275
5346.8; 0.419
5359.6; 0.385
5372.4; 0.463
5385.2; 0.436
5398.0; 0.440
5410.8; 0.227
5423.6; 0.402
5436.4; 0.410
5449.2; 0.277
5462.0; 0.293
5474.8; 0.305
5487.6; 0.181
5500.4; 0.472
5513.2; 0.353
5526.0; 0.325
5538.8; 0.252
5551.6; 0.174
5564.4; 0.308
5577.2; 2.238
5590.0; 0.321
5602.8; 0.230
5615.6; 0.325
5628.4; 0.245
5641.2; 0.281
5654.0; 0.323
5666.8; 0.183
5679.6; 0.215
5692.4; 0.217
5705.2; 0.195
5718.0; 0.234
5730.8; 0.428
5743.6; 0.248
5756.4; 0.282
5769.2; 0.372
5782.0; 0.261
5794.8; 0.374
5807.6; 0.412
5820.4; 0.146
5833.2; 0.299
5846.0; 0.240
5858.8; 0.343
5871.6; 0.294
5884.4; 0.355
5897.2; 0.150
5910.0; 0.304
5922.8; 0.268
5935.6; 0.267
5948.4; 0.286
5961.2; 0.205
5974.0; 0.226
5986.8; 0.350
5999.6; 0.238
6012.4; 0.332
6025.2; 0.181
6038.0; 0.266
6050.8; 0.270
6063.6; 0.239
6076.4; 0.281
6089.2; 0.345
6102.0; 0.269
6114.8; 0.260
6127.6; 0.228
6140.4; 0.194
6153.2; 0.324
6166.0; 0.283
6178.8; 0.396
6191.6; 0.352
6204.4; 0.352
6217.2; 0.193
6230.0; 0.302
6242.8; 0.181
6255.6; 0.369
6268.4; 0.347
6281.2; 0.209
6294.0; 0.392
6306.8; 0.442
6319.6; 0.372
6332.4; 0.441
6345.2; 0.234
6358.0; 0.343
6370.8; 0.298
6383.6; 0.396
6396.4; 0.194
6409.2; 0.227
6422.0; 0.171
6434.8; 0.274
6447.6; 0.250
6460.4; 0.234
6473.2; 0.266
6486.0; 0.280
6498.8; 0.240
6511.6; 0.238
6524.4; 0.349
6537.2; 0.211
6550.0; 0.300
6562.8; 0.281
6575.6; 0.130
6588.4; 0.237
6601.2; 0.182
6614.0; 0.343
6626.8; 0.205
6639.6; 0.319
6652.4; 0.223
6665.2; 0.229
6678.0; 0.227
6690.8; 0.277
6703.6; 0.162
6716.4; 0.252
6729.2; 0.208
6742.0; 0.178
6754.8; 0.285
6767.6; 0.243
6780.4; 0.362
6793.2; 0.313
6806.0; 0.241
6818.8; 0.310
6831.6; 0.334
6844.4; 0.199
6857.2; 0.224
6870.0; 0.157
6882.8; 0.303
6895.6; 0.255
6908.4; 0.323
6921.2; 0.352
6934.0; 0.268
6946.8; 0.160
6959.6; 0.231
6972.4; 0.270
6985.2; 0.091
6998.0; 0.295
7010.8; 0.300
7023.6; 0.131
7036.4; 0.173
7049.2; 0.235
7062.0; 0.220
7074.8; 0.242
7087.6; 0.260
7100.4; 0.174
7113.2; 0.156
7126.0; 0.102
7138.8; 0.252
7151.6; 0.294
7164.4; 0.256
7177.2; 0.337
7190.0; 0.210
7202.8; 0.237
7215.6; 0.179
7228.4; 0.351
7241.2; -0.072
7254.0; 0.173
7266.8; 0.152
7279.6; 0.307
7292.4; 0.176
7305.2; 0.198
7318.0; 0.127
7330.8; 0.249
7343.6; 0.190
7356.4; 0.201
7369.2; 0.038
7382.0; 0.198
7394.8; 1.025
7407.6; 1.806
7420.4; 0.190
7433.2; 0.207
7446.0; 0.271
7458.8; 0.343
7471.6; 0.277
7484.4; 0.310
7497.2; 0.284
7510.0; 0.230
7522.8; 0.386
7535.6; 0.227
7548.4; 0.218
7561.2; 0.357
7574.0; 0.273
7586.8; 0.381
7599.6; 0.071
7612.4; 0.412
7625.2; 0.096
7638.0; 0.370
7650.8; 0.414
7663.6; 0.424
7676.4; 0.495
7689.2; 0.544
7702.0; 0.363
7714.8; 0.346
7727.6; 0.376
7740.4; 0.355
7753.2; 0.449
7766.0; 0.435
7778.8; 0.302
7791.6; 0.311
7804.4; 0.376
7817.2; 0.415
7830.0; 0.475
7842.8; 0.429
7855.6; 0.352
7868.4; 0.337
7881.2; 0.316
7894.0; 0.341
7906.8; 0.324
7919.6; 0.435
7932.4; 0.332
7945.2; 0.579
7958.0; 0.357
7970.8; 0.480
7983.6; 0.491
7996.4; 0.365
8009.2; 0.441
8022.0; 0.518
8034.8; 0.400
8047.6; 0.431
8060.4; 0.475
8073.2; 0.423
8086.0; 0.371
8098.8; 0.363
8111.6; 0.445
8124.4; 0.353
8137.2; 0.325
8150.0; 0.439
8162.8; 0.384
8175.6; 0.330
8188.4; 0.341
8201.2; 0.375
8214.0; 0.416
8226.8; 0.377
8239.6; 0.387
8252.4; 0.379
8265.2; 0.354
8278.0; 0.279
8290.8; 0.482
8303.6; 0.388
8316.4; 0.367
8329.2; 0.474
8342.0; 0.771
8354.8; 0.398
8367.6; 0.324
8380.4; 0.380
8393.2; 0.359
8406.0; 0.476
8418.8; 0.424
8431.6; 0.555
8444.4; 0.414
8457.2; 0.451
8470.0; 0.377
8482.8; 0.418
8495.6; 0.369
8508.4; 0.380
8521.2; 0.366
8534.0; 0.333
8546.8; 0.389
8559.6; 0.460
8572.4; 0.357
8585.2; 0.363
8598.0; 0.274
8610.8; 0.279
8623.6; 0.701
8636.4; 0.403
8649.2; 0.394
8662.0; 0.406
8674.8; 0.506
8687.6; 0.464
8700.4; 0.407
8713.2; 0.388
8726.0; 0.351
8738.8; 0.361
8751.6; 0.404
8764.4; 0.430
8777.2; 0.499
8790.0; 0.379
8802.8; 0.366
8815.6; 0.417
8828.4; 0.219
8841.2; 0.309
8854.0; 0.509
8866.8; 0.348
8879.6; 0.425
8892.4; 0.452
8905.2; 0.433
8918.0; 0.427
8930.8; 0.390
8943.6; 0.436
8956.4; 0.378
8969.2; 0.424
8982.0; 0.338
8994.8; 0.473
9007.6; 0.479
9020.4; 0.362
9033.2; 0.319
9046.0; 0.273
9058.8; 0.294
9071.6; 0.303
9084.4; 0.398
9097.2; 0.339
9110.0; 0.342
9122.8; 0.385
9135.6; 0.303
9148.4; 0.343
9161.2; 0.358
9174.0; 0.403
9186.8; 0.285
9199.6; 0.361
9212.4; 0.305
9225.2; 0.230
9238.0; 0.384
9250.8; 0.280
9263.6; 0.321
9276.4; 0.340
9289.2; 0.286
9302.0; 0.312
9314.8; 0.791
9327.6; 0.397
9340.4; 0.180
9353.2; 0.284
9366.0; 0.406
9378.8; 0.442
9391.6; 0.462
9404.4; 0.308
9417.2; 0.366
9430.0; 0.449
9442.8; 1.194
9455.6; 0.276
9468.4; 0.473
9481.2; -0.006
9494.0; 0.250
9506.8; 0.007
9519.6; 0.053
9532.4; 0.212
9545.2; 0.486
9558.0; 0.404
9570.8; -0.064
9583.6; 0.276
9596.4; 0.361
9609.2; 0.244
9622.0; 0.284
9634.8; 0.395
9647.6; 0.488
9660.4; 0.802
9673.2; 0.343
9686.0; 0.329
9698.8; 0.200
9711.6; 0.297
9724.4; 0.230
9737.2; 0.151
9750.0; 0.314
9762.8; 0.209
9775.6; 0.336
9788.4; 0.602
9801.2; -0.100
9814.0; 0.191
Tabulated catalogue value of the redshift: 0.985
